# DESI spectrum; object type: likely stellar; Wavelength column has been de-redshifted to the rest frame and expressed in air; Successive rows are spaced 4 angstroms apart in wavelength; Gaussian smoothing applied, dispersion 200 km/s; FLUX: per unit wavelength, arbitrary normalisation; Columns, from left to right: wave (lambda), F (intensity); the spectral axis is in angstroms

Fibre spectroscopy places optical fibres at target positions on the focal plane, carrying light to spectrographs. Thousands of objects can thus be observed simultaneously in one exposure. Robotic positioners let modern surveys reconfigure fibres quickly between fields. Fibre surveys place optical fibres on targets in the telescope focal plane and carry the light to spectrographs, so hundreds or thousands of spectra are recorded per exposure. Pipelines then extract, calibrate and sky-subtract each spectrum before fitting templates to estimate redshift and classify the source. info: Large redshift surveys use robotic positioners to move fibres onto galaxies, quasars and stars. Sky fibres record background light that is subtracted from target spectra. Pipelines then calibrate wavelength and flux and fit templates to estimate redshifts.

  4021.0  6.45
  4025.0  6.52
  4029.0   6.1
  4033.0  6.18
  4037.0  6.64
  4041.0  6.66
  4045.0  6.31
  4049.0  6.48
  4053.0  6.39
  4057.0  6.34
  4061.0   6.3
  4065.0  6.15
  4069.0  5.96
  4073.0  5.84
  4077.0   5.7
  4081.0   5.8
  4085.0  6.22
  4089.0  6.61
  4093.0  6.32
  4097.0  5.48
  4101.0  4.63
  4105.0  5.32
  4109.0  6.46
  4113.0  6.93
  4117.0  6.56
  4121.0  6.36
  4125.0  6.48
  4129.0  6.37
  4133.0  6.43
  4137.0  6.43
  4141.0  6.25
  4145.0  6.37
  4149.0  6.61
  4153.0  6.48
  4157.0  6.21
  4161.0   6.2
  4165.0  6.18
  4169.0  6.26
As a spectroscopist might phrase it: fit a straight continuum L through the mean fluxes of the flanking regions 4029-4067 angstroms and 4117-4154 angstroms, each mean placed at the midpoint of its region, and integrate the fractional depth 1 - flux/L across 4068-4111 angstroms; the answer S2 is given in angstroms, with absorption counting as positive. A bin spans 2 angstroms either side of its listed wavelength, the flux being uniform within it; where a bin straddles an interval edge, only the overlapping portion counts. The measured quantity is 3.69 angstroms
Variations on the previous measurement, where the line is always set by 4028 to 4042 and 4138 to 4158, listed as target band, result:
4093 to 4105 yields 2.0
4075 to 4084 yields 0.8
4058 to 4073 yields 0.7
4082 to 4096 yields 0.3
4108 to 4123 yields -0.4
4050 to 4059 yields 0.0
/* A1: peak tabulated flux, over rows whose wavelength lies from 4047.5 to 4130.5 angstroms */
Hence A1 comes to 6.93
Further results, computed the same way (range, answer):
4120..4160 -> 6.61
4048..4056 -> 6.48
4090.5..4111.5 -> 6.46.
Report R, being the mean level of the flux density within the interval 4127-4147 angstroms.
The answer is 6.37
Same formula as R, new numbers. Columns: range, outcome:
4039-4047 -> 6.48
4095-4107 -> 5.14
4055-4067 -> 6.26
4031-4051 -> 6.45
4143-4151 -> 6.49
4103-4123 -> 6.33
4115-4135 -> 6.44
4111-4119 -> 6.74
